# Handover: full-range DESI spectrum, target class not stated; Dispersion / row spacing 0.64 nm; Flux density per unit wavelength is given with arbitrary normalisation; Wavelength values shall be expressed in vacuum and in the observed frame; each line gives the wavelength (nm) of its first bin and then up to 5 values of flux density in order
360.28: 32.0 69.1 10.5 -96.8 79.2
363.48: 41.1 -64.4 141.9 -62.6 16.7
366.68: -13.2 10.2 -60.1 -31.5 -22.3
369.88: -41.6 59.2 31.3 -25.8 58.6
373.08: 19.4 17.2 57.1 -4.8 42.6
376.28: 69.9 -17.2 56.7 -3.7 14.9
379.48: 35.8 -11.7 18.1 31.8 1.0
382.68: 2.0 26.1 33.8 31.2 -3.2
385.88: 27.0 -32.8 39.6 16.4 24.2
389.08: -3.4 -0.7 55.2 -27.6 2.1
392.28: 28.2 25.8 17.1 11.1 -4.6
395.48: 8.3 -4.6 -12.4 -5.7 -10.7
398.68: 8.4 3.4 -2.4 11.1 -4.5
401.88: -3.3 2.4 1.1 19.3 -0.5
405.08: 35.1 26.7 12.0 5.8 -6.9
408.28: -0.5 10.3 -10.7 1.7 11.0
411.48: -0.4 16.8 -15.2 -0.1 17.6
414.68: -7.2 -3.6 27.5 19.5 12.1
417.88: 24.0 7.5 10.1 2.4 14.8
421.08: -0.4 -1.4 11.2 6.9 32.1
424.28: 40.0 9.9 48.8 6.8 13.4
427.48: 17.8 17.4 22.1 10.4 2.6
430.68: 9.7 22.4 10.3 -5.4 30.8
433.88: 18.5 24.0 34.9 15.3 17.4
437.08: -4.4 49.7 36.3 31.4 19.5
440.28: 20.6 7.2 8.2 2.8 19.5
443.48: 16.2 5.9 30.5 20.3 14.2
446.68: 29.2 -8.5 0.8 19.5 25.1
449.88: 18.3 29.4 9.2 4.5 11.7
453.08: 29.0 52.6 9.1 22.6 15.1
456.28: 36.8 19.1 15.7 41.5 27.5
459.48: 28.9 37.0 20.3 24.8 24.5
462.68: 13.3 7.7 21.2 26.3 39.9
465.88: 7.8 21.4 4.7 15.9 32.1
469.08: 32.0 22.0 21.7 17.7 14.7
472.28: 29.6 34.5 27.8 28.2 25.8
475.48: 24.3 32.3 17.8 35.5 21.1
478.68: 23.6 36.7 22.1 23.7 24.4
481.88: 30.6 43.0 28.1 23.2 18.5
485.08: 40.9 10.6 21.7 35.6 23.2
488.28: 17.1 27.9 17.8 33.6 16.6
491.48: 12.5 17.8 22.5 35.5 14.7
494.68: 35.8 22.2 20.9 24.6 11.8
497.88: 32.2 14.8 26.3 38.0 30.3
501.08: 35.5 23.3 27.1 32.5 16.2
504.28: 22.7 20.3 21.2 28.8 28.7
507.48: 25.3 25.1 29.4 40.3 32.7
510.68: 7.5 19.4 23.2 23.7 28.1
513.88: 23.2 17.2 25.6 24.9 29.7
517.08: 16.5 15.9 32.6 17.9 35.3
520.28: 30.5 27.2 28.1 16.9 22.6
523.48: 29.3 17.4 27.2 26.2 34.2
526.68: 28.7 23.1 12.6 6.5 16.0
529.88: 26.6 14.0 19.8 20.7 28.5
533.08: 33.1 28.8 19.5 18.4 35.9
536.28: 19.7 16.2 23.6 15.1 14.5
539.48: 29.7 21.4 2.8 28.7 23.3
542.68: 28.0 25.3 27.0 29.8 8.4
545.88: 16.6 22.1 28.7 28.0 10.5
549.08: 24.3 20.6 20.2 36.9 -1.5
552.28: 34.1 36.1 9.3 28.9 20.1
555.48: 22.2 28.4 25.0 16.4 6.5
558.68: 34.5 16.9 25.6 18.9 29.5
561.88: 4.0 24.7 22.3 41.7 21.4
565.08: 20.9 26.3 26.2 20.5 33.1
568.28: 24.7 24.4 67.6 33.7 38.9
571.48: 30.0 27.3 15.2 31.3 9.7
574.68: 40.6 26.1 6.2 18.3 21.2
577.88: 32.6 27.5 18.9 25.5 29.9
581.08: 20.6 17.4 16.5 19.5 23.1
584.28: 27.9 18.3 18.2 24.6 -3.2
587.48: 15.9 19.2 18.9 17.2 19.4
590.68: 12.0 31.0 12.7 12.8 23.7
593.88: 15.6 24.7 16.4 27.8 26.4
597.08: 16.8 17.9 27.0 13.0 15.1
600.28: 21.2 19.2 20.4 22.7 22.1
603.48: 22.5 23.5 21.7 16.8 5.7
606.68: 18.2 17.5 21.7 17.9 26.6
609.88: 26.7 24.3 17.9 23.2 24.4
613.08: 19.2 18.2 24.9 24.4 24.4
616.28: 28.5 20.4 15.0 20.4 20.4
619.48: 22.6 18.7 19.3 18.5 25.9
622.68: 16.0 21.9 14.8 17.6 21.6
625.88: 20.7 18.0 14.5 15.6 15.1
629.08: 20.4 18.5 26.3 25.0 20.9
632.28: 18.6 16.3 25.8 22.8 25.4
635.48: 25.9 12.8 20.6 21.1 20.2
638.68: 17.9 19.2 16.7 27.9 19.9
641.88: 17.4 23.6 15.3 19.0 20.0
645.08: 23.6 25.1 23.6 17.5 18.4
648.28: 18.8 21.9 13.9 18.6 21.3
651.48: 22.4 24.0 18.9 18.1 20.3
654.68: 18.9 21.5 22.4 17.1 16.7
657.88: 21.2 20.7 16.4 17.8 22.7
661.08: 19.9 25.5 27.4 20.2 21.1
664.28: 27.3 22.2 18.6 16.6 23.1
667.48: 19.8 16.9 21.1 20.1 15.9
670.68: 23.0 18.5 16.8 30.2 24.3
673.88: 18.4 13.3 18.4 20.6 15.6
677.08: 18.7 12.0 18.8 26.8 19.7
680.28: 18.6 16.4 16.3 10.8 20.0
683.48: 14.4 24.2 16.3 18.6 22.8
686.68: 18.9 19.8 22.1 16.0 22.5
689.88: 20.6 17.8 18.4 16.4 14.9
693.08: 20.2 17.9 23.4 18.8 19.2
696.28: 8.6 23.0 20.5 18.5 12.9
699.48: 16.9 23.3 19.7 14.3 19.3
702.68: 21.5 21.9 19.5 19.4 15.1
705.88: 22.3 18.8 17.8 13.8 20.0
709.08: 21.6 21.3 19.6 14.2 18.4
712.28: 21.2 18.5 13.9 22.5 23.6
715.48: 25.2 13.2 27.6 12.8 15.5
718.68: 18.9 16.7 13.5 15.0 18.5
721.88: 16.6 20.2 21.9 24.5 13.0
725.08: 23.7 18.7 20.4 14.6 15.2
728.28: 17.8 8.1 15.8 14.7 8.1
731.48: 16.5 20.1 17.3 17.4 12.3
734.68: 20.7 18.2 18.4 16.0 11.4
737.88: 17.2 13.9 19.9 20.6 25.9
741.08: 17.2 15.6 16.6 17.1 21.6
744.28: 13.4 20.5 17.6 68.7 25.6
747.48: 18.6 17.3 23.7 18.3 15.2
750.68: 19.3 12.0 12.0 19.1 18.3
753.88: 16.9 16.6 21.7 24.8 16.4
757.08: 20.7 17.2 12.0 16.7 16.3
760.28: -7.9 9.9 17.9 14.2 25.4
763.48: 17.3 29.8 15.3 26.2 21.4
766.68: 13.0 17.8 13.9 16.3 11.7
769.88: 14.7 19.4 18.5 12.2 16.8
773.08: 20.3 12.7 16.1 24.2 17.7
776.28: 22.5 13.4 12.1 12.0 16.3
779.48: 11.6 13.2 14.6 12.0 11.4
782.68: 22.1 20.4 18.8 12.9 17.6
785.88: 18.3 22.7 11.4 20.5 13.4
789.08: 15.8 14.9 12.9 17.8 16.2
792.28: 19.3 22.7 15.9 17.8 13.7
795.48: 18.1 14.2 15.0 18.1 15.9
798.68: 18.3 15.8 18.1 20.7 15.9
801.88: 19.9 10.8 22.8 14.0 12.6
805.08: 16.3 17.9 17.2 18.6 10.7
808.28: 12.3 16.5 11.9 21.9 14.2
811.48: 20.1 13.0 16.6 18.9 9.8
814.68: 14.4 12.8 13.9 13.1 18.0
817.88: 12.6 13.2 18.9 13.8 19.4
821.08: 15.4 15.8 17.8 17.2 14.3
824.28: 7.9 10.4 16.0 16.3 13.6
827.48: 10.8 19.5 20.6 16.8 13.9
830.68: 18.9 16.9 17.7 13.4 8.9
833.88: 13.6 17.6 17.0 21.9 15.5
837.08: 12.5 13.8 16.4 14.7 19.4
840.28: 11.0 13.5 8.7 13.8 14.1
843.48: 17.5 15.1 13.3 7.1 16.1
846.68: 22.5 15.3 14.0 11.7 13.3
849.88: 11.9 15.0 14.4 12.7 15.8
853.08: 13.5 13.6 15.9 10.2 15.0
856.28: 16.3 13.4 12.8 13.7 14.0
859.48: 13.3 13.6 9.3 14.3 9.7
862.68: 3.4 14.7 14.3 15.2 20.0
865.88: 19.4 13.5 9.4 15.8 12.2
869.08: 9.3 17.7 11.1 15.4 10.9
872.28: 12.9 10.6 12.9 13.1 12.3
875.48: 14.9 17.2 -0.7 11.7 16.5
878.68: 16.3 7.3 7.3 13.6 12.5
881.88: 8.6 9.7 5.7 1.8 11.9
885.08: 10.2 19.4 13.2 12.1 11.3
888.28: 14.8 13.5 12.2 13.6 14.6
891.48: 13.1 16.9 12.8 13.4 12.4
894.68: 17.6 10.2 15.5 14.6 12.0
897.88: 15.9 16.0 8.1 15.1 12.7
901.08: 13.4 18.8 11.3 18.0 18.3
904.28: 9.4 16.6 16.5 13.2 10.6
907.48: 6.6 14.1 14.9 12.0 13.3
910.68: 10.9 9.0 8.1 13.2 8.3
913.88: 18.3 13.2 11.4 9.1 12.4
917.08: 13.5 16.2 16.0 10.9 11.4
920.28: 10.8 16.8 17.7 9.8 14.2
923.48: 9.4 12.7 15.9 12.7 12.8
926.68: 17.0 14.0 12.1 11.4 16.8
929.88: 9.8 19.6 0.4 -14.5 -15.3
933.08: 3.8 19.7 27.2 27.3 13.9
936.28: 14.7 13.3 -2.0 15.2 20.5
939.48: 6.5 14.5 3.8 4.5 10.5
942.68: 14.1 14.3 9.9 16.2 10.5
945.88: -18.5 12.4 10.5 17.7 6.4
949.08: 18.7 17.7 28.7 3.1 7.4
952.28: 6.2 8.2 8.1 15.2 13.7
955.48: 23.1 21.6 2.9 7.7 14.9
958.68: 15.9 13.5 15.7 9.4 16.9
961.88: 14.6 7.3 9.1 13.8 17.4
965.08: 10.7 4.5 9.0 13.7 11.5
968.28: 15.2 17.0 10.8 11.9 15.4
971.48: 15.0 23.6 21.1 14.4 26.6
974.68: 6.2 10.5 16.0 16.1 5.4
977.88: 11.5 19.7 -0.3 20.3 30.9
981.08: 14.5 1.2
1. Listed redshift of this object 0.137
